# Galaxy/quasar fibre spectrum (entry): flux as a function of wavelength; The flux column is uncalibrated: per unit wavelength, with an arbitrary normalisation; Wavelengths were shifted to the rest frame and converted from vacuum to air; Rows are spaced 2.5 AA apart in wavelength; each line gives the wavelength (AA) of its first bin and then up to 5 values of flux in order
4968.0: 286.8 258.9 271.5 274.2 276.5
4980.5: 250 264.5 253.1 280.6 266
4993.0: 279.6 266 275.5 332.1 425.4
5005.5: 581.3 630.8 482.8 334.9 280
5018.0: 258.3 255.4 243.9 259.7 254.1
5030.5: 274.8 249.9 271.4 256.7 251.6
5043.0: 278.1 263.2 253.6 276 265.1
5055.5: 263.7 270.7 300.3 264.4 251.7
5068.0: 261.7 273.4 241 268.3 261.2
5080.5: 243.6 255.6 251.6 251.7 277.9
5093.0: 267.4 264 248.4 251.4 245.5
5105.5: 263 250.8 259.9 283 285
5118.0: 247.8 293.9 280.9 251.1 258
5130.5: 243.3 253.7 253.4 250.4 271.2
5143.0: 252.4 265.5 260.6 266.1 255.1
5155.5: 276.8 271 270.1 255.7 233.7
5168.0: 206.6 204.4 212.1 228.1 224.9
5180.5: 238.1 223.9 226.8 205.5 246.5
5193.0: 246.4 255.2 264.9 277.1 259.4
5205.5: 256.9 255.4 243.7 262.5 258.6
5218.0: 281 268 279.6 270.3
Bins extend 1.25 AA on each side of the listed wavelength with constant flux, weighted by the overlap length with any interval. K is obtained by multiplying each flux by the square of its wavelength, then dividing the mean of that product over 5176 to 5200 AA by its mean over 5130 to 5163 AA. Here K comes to 0.93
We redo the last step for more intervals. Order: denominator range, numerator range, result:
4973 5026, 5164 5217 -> 0.80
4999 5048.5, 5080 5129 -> 0.84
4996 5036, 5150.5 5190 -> 0.74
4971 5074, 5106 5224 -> 0.91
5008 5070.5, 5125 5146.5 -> 0.94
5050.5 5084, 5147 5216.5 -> 0.98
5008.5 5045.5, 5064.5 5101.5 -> 0.91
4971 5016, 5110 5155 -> 0.83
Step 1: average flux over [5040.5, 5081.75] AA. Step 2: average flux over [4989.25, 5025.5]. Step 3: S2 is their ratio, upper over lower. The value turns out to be 0.8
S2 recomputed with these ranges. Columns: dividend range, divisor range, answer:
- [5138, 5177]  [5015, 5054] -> 0.95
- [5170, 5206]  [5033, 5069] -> 0.90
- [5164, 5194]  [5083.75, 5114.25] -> 0.87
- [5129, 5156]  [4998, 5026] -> 0.70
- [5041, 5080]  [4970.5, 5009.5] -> 0.81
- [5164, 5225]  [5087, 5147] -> 0.94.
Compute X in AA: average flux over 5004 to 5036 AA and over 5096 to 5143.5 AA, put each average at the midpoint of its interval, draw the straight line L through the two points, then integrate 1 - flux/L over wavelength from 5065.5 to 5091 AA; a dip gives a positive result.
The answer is 3.1 AA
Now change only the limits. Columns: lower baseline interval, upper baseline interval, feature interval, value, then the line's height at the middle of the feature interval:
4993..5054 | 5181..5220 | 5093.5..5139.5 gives 3.3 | 280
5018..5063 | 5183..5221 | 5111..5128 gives -0.9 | 258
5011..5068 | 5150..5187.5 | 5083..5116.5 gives -0.8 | 255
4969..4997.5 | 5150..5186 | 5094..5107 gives -0.3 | 250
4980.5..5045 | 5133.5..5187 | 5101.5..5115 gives 0.3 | 268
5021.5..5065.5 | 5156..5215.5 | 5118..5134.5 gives -0.7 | 252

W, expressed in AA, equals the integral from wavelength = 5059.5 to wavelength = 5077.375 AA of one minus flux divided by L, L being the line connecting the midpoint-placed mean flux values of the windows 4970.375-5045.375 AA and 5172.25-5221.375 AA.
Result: 1.3 AA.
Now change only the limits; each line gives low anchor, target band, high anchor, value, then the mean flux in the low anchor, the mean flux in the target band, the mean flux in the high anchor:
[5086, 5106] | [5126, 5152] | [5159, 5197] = -1.35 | 258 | 257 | 232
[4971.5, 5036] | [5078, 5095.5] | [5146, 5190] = 1.04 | 312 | 259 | 239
